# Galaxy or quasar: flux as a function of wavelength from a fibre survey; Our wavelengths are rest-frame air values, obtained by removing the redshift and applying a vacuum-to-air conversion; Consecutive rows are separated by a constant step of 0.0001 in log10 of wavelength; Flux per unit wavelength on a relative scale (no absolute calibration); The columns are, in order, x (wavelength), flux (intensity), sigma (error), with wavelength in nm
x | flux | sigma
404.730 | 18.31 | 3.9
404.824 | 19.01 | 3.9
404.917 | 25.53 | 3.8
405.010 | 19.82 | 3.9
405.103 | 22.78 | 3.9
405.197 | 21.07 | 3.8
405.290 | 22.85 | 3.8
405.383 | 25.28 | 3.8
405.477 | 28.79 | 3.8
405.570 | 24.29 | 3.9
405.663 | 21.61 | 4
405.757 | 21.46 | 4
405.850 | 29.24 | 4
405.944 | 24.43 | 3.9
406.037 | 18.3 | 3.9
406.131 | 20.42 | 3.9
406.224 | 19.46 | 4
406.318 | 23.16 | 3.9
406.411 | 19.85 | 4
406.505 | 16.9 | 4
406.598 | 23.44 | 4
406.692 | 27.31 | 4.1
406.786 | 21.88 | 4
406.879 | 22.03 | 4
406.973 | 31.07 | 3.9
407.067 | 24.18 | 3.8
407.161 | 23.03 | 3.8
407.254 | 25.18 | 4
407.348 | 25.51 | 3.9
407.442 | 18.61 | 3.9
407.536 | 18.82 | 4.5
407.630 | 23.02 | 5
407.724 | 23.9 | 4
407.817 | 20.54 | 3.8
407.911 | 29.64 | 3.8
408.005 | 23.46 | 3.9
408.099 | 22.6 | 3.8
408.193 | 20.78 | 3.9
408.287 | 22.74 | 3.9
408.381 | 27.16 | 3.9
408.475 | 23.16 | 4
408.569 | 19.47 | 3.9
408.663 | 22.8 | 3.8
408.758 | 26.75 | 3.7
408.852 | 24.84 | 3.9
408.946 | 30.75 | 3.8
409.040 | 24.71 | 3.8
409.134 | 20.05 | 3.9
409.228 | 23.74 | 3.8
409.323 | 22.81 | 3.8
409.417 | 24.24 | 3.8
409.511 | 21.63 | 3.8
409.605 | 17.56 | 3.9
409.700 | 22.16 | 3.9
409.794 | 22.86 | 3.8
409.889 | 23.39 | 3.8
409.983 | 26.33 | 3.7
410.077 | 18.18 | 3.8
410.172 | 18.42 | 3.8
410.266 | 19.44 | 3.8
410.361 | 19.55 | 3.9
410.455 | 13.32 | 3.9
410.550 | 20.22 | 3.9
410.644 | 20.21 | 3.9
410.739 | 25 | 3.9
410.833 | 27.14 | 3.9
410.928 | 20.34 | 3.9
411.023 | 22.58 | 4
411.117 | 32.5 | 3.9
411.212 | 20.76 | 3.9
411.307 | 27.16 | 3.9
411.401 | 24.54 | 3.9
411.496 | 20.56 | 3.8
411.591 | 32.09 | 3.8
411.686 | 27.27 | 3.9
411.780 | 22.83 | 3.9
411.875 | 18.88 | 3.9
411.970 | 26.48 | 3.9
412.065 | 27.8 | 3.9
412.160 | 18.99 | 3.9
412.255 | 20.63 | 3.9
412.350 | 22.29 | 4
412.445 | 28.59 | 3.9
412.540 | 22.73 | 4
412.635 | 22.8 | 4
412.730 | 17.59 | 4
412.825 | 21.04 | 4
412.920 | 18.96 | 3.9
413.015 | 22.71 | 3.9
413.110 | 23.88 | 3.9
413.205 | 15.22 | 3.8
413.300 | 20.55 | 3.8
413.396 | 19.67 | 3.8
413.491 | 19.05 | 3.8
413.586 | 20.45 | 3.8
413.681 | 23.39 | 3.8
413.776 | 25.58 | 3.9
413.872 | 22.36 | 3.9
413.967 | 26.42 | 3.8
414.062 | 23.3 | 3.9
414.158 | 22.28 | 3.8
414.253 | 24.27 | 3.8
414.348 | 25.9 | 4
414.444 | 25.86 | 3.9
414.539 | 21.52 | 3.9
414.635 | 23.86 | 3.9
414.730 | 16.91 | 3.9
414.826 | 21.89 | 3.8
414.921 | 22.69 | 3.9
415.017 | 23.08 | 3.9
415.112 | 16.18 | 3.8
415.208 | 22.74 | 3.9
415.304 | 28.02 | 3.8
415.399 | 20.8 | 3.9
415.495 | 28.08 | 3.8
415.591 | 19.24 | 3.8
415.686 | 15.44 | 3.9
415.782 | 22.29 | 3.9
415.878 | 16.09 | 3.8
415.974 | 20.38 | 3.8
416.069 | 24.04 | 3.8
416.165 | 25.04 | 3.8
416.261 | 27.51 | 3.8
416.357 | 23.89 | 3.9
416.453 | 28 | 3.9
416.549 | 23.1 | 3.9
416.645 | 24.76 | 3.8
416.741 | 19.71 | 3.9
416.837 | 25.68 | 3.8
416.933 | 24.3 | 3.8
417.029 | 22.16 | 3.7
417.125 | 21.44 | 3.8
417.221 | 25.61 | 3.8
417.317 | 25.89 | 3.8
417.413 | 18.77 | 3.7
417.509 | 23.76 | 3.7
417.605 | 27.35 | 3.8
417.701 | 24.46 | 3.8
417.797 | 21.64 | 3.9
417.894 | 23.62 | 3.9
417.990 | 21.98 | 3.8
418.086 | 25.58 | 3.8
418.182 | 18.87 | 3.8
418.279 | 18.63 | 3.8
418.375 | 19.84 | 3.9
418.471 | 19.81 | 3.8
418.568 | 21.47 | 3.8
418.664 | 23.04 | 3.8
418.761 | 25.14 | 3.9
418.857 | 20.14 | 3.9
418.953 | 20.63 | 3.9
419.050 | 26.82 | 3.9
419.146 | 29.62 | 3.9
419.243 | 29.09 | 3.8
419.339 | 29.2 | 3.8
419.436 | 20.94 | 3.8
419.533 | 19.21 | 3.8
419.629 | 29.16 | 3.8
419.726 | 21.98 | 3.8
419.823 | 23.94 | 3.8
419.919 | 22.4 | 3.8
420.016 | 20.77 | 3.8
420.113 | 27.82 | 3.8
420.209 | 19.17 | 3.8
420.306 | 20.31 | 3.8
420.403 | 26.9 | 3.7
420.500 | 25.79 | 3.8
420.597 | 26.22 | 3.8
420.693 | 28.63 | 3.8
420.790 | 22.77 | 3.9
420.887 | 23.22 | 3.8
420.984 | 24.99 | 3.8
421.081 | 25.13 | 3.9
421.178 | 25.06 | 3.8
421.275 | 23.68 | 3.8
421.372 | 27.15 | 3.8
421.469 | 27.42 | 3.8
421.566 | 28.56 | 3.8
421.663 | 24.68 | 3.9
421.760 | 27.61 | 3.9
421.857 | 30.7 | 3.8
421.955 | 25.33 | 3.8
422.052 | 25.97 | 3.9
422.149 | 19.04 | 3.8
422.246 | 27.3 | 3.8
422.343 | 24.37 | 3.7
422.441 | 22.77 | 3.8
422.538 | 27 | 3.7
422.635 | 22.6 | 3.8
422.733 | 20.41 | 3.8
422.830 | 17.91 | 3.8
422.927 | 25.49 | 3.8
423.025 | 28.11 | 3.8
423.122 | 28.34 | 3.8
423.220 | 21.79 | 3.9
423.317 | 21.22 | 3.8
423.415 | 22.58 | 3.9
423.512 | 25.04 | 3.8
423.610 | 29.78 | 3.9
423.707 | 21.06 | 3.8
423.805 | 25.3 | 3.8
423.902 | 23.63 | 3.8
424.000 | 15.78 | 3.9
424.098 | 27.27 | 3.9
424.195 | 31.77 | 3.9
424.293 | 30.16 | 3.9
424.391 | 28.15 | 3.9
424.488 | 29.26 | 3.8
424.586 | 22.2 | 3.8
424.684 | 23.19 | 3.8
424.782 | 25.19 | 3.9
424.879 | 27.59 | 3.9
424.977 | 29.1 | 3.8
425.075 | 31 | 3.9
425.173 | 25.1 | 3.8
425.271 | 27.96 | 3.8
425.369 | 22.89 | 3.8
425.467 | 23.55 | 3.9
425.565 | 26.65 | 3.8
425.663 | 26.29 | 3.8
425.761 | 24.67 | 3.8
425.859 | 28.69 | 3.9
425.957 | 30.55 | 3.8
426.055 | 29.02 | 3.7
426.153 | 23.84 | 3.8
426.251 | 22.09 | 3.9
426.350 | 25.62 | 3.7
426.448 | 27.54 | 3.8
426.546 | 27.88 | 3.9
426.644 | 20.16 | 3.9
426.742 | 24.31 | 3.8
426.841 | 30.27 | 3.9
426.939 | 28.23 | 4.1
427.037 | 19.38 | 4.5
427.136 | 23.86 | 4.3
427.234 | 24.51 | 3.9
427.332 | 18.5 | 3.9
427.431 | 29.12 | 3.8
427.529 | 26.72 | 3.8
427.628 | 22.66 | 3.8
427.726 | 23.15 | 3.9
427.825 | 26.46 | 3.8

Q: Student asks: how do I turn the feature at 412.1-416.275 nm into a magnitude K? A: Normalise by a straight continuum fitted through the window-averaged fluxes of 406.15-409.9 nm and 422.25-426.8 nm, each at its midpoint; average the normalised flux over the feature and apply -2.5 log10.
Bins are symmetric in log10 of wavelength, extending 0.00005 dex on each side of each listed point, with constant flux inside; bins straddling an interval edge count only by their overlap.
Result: 0.09 mag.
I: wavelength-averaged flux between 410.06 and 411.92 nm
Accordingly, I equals 22.6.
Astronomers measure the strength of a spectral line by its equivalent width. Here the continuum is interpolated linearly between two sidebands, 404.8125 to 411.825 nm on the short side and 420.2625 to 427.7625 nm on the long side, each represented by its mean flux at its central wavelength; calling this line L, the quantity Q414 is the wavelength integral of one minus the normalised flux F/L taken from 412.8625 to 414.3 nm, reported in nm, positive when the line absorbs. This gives 0.12 nm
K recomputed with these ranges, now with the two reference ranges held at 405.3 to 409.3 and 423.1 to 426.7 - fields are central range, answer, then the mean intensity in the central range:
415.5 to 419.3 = 0.08 mag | 23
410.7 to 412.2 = -0.03 mag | 24.7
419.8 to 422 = 0.00 mag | 25.2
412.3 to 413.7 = 0.14 mag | 21.2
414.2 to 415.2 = 0.10 mag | 22.2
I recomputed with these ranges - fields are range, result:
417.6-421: 23.6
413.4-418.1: 22.9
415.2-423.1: 23.9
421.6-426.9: 25.5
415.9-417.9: 23.8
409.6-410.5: 20.3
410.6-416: 22.6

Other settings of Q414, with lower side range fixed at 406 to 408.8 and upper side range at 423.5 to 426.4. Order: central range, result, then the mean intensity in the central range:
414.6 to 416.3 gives 0.17 nm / 21.9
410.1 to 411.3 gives 0.09 nm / 21.7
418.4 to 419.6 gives 0.06 nm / 23.8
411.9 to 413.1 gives 0.06 nm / 22.5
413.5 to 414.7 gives 0.03 nm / 23.5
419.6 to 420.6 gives 0.05 nm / 23.8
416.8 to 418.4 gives 0.12 nm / 22.9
